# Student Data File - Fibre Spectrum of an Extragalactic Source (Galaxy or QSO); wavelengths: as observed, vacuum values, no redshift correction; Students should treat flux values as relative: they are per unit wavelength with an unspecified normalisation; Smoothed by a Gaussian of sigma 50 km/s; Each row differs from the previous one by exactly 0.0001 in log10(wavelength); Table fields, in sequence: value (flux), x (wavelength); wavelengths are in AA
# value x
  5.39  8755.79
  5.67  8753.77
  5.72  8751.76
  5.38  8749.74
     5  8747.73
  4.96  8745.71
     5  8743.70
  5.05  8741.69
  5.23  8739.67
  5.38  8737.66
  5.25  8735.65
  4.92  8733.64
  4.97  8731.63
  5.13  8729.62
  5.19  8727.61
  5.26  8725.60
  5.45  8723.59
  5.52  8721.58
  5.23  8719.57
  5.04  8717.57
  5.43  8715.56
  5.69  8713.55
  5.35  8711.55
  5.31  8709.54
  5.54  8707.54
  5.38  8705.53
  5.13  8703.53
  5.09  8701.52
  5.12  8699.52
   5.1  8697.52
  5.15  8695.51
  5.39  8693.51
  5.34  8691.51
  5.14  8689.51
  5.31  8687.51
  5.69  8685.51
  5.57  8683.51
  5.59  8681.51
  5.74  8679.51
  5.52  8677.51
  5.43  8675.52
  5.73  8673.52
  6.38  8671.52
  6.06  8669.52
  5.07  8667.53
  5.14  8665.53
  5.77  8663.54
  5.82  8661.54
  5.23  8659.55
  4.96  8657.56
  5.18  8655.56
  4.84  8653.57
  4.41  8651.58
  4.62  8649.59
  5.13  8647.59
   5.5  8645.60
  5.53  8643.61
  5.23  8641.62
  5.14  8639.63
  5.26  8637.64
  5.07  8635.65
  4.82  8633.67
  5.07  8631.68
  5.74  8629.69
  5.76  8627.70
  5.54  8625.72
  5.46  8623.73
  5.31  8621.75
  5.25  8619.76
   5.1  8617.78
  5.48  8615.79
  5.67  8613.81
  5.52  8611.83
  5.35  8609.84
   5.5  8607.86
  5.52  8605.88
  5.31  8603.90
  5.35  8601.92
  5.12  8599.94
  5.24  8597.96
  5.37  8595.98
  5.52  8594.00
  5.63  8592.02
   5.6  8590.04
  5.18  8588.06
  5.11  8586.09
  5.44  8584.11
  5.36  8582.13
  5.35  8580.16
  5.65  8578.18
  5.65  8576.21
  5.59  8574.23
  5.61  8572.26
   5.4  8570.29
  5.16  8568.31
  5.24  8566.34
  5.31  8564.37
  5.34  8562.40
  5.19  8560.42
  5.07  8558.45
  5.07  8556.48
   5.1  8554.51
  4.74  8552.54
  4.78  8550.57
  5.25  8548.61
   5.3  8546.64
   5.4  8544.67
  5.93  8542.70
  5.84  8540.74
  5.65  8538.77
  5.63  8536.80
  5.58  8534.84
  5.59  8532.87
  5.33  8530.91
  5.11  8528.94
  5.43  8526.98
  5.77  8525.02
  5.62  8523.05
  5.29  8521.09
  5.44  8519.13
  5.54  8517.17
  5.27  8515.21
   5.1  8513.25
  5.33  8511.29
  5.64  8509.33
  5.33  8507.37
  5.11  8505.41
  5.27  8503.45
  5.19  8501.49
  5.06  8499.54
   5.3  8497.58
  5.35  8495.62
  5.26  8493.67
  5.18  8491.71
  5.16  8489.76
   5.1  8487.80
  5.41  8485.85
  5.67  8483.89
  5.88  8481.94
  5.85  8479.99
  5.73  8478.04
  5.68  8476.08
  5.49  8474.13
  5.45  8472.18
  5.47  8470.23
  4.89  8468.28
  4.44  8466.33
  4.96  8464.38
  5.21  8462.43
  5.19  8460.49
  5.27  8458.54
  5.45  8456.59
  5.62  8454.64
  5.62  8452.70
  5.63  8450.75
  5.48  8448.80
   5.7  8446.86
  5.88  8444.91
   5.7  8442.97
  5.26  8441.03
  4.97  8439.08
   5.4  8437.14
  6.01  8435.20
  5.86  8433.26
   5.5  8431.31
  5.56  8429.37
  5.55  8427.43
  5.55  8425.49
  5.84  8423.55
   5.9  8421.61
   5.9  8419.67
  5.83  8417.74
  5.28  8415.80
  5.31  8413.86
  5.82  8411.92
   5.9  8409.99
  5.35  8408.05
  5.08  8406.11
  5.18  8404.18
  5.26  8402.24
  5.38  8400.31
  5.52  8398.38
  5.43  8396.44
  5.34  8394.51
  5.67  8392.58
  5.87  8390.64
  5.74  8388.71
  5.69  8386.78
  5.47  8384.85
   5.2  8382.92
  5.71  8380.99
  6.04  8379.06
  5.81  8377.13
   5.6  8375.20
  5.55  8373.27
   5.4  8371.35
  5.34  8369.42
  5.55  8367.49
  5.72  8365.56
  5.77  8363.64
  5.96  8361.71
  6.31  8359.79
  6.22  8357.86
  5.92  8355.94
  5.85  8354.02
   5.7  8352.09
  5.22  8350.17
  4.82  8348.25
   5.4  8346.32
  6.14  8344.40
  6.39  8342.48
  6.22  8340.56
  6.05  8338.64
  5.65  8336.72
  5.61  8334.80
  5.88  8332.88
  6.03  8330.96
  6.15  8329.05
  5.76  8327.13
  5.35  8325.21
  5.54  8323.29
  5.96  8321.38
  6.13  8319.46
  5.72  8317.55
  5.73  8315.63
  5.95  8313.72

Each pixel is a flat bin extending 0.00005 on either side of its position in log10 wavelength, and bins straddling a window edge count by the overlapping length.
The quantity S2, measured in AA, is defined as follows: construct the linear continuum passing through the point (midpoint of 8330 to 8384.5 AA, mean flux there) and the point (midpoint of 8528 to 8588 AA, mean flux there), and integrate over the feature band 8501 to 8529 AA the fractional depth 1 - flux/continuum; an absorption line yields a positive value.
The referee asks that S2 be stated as 0.3 AA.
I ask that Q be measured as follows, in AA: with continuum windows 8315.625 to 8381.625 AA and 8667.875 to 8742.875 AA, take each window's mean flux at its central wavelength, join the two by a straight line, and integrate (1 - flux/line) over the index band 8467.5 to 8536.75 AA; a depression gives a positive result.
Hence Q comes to 2.5 AA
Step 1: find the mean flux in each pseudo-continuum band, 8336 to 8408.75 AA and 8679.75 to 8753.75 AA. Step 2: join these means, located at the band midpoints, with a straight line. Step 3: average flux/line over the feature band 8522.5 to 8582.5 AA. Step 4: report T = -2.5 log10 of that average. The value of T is 0.01 mag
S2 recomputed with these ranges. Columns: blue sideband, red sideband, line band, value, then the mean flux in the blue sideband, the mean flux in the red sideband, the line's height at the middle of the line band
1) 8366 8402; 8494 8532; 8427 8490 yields -0.2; 5.57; 5.34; 5.44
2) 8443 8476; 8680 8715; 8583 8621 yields -0.1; 5.38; 5.35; 5.36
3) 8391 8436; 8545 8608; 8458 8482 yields 0.7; 5.57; 5.31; 5.48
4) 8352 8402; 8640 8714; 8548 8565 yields 1.2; 5.68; 5.35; 5.48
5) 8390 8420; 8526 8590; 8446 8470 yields 0.7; 5.5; 5.36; 5.45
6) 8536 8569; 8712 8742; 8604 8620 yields -0.4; 5.29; 5.26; 5.28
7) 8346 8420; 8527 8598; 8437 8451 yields 0.0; 5.59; 5.37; 5.52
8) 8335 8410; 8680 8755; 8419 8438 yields -0.4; 5.65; 5.29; 5.59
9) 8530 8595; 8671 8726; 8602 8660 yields 1.4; 5.38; 5.41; 5.39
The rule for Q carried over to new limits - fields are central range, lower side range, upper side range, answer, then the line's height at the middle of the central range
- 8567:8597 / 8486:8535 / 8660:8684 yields 0.2 AA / 5.47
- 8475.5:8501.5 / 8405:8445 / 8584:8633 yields 0.5 AA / 5.52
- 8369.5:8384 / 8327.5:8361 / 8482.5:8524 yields 0.4 AA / 5.75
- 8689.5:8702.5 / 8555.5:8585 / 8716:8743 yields 0.1 AA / 5.24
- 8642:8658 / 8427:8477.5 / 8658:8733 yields 1.1 AA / 5.41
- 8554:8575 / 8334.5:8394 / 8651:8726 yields 0.9 AA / 5.51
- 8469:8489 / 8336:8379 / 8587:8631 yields 0.1 AA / 5.6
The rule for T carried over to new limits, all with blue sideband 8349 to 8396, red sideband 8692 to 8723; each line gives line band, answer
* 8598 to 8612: 0.01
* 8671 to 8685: -0.07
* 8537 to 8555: 0.03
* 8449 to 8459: 0.01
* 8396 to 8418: 0.04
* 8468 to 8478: 0.02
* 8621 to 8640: 0.01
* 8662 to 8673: -0.07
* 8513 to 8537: 0.01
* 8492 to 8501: 0.06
